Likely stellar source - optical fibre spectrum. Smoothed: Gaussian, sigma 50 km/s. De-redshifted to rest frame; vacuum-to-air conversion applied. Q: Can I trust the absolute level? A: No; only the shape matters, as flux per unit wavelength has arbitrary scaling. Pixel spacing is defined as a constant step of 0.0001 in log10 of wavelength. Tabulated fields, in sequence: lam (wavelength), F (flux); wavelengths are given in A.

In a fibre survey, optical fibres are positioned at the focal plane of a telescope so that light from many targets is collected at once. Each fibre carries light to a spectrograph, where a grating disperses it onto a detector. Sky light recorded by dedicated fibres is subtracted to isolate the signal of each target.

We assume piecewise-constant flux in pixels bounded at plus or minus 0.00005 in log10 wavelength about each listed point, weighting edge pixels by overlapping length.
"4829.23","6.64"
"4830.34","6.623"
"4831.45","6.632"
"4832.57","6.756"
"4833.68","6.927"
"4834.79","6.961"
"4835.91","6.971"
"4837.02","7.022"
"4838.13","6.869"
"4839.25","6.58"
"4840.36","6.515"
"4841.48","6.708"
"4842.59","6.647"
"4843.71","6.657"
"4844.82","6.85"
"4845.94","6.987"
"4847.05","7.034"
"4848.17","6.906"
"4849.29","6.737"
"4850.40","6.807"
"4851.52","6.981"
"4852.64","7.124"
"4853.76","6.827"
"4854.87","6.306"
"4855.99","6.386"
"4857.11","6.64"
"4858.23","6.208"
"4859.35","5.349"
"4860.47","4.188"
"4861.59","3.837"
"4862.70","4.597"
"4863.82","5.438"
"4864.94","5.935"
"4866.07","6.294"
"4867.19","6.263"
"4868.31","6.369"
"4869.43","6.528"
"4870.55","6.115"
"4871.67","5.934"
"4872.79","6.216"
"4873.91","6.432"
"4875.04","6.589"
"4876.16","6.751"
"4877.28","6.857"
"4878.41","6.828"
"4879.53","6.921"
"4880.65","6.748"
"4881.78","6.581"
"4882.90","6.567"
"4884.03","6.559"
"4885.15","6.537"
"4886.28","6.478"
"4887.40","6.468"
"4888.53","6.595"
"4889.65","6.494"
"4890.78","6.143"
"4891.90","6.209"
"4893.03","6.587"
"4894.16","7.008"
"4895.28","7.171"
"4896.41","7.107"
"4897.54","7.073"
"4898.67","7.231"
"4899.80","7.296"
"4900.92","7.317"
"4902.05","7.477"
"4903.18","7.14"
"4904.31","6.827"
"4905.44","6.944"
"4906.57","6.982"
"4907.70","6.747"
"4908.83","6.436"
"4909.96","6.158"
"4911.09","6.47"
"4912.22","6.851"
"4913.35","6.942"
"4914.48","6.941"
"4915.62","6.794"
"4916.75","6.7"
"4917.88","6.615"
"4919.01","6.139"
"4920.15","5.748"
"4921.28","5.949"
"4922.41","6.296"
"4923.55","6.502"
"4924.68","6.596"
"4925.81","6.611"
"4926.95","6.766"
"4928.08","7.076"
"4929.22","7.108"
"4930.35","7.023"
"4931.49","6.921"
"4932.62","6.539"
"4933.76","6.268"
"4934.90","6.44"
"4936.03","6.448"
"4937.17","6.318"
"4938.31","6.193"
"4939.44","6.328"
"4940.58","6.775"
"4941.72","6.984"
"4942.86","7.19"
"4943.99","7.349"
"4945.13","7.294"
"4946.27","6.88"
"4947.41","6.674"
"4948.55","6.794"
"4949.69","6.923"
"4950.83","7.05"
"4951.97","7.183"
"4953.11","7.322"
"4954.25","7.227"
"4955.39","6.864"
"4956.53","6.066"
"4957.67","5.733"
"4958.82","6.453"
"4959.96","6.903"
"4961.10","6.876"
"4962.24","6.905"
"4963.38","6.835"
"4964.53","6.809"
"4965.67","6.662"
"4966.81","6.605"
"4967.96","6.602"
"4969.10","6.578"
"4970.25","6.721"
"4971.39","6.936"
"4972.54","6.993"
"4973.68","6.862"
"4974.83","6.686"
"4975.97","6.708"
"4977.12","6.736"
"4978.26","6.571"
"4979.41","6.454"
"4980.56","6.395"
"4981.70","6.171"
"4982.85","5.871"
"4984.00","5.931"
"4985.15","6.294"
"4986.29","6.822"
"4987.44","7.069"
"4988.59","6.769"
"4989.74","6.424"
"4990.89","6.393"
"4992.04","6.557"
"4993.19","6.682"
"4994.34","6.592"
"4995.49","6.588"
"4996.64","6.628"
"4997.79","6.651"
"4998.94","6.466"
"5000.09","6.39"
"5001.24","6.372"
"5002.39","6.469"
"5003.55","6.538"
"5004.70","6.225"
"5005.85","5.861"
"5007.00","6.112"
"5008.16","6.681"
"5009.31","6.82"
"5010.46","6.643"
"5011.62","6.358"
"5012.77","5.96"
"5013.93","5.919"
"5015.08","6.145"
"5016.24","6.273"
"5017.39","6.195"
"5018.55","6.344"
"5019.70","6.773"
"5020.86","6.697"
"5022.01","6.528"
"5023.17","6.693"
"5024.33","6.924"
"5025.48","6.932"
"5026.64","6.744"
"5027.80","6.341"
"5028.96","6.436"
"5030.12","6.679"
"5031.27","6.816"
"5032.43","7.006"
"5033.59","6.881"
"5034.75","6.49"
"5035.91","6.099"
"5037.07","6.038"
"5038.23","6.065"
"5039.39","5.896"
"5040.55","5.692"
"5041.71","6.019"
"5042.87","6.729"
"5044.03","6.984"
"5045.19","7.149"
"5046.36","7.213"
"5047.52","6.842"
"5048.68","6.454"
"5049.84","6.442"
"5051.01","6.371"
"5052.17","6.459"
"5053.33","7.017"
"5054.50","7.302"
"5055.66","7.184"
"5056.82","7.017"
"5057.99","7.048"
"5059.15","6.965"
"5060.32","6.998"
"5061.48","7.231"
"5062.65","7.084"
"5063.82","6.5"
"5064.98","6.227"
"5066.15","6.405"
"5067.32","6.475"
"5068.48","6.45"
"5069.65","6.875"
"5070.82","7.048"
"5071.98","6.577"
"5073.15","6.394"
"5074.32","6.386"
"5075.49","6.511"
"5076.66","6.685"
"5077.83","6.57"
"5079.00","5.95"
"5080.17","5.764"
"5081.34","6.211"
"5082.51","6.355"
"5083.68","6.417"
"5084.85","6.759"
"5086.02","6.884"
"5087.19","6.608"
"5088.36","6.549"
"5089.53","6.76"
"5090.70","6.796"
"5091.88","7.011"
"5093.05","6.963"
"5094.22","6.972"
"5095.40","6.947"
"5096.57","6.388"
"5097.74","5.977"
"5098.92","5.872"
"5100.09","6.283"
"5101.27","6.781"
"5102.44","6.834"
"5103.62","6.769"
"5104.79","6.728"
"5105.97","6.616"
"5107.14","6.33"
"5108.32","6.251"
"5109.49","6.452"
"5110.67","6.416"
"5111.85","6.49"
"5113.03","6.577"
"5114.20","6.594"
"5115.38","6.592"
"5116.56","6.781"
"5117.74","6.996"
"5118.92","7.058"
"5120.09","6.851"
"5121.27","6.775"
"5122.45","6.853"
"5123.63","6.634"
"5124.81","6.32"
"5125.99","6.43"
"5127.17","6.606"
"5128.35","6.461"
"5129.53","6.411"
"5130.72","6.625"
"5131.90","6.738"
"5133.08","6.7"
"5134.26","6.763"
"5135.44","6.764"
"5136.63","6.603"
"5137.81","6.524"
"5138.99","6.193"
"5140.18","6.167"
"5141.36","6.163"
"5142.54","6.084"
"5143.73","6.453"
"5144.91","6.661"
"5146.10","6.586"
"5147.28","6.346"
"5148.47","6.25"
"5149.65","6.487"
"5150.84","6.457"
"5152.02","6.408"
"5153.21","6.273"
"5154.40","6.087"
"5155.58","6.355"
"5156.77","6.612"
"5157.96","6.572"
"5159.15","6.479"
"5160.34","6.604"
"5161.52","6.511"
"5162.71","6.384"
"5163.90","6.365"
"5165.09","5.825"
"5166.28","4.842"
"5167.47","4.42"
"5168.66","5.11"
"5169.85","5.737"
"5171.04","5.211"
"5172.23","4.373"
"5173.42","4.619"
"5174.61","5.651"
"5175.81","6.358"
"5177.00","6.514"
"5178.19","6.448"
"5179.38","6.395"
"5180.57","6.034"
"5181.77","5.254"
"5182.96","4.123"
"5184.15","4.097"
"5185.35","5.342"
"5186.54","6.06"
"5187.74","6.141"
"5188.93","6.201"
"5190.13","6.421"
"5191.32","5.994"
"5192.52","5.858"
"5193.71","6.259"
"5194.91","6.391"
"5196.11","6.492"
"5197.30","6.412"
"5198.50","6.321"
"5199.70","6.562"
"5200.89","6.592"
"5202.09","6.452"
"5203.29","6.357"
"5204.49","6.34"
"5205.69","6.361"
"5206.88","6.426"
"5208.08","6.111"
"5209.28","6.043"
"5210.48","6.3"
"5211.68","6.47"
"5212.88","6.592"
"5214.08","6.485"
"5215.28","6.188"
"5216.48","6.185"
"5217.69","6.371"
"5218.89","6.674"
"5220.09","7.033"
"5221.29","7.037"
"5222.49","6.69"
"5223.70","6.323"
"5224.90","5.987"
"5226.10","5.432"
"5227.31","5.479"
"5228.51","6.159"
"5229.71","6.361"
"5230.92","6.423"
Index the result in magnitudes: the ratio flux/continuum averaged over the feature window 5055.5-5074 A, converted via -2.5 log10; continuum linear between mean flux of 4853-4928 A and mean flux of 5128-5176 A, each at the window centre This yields -0.09 mag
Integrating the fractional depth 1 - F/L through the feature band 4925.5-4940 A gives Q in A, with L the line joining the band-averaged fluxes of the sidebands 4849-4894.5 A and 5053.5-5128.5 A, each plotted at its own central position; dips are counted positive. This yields -0.5 A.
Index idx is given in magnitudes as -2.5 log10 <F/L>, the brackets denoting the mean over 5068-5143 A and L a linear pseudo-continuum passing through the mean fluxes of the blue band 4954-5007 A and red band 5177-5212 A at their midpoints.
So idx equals -0.048 mag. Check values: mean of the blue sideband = 6.56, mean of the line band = 6.56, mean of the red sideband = 6.08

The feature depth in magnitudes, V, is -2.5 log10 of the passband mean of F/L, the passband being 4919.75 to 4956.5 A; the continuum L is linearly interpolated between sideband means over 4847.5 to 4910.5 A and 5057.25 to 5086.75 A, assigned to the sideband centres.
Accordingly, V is -0.04 mag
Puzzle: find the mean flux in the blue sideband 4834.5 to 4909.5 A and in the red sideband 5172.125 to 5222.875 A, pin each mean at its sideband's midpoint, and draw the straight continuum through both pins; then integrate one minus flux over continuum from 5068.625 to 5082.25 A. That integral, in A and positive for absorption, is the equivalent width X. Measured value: -0.3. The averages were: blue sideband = 6.55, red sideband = 6.13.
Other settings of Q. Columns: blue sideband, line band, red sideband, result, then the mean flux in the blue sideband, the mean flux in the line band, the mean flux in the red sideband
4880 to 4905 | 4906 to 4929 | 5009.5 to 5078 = 0.66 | 6.8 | 6.57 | 6.6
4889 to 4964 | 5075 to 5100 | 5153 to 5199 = -1.36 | 6.75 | 6.52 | 5.87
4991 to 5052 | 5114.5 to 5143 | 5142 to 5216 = -1.78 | 6.49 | 6.59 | 6.07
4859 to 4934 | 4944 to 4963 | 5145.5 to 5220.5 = -1.24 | 6.5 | 6.84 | 6.08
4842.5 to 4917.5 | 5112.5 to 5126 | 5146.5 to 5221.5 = -1.17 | 6.54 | 6.72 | 6.09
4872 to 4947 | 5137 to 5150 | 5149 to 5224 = -0.35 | 6.7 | 6.36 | 6.1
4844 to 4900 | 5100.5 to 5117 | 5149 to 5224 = -1.07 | 6.44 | 6.58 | 6.1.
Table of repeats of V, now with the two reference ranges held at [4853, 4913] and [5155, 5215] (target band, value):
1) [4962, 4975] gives -0.07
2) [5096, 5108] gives -0.06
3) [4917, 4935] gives -0.02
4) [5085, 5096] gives -0.12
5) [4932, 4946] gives -0.05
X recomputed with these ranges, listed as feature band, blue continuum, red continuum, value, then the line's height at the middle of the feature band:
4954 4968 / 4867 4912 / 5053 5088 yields 0.1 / 6.67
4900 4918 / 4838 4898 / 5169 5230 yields -1.3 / 6.39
